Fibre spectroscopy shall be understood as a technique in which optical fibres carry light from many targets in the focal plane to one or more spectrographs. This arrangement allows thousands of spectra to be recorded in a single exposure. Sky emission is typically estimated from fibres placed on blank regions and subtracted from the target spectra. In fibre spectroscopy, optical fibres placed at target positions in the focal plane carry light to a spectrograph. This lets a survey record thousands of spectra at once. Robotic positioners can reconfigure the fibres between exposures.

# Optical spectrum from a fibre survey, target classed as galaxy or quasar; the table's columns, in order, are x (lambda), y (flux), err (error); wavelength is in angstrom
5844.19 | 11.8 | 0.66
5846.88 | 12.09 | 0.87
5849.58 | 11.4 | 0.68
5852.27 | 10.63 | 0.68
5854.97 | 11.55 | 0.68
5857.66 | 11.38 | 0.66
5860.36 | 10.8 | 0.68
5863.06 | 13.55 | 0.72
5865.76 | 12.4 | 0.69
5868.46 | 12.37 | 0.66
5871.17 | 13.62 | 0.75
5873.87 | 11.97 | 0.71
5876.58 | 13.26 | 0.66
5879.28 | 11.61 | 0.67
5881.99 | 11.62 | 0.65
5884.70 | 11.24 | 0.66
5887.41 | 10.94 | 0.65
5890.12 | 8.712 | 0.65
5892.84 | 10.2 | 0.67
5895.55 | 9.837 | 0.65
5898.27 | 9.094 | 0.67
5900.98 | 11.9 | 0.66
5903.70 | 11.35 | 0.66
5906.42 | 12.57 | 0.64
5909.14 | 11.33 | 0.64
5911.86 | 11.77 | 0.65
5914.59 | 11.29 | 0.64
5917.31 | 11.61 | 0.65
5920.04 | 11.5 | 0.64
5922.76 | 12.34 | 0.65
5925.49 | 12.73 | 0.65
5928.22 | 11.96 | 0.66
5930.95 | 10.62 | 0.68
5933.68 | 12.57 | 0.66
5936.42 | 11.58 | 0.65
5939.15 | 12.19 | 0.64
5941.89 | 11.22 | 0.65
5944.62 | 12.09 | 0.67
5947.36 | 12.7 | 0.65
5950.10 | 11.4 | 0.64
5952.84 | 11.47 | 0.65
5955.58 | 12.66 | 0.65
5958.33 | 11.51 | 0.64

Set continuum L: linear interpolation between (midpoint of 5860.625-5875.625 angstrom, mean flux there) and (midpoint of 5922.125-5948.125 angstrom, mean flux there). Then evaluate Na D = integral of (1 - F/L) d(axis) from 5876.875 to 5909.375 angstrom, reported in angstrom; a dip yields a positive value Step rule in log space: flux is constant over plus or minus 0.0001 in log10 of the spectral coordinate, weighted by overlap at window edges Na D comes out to 3.8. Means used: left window 12.6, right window 12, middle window 10.9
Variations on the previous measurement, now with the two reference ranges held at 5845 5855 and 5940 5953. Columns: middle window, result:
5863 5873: -1.2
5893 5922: 1.1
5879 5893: 1.1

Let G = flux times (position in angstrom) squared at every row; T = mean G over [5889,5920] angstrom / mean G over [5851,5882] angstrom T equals 0.9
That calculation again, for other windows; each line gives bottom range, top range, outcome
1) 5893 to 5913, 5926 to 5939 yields 1.08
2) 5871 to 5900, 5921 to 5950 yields 1.11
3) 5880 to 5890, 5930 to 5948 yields 1.10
